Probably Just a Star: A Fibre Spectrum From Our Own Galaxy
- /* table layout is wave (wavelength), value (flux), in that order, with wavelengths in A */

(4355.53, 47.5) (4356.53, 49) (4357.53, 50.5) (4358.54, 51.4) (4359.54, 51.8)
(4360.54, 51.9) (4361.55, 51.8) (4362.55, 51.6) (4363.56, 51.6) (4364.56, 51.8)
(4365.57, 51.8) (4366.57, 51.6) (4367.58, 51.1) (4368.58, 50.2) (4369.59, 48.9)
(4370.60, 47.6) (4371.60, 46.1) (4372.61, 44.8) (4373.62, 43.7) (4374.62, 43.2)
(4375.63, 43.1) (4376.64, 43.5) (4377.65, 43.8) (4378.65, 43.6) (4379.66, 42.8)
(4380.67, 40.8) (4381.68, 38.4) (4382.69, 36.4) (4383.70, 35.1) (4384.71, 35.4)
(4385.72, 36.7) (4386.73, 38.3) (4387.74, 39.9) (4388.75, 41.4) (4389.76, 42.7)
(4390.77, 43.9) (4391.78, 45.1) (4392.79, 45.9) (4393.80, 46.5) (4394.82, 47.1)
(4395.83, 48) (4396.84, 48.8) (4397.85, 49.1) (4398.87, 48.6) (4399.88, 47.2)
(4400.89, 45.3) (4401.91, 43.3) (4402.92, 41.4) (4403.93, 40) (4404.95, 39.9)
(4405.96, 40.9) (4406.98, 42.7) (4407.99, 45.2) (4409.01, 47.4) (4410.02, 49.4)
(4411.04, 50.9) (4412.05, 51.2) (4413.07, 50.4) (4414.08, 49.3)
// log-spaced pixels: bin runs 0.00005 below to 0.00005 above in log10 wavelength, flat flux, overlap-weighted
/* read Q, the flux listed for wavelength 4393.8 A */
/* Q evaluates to 46.5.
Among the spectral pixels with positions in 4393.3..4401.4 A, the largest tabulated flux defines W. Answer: 49.1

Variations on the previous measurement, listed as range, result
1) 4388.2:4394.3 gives 46.5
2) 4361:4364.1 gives 51.8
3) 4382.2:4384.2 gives 36.4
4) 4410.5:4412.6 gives 51.2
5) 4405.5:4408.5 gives 45.2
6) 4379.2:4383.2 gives 42.8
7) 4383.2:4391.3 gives 43.9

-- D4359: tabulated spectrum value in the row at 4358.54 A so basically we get 51.4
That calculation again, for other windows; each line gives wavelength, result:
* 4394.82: 47.1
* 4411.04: 50.9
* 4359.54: 51.8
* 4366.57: 51.6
